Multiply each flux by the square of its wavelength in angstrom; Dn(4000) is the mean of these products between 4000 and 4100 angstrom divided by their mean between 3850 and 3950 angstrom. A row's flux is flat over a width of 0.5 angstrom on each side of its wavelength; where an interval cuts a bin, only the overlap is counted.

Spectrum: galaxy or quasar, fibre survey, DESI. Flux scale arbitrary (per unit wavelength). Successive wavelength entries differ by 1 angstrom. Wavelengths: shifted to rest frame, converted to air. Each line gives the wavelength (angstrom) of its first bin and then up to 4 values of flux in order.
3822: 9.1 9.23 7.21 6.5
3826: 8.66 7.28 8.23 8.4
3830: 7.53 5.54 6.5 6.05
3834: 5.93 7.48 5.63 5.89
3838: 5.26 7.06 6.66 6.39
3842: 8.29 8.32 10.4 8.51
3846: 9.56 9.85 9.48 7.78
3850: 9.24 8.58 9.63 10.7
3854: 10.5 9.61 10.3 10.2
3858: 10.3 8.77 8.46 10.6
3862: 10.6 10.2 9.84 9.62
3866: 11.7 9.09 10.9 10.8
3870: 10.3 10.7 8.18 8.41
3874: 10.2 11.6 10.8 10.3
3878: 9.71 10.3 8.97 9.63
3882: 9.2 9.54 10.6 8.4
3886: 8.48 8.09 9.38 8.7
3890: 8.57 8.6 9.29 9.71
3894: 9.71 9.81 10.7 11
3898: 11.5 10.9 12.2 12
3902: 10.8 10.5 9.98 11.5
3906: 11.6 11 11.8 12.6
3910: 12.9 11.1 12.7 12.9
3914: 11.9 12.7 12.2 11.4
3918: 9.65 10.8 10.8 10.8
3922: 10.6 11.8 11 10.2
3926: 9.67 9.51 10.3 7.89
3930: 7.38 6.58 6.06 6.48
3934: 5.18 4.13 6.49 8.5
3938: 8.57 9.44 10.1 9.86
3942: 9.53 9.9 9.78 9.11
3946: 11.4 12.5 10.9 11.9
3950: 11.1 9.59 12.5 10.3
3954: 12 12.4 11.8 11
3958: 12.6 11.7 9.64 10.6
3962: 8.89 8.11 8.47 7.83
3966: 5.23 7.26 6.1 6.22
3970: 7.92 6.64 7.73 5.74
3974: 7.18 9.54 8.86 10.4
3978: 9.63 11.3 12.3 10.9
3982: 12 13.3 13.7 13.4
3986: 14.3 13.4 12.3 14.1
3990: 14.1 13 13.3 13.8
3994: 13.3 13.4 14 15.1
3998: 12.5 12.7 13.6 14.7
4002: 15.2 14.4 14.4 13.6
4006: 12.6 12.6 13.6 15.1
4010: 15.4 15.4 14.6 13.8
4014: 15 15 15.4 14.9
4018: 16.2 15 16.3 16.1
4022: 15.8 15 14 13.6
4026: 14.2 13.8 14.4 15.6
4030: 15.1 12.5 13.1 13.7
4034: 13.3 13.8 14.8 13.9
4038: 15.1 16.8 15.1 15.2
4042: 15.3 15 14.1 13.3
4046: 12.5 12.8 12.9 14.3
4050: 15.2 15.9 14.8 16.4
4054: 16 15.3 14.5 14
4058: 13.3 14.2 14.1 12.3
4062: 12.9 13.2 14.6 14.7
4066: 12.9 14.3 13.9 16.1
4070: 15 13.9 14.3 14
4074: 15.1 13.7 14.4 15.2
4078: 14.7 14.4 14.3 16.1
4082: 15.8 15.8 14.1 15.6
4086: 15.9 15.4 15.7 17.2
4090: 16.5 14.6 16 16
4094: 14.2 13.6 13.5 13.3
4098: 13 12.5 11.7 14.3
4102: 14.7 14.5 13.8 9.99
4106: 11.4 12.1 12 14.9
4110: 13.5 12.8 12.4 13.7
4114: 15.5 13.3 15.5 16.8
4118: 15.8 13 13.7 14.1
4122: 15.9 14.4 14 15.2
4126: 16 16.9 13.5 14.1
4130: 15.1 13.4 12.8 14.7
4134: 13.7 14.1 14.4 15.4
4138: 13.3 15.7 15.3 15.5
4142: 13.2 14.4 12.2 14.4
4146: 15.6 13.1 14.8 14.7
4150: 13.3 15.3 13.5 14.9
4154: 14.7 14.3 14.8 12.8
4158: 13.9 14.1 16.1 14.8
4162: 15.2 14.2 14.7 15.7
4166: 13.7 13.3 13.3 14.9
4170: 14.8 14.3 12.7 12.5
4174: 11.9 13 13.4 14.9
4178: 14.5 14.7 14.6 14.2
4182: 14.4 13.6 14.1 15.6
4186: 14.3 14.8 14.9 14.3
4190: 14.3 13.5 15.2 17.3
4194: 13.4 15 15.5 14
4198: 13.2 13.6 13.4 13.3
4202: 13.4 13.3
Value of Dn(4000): 1.57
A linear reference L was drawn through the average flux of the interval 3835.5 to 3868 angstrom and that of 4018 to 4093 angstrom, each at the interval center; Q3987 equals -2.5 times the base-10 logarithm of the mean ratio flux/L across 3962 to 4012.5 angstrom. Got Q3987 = 0.10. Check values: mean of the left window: 9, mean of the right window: 14.7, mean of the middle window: 11.7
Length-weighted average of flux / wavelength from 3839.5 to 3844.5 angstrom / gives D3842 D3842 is 8.01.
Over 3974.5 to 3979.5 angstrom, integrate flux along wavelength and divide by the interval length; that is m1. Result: 9.95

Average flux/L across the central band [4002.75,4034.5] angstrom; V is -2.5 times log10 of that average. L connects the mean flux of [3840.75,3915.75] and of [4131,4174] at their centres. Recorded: -0.18 mag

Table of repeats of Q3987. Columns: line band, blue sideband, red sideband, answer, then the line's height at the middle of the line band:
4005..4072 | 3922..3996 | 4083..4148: -0.184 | 12.2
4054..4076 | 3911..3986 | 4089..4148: -0.110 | 12.8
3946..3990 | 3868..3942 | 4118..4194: 0.070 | 11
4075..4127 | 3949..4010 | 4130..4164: -0.067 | 13.5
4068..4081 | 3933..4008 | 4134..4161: -0.136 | 12.9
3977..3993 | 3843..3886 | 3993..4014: 0.064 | 13.5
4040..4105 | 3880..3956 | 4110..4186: -0.122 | 12.9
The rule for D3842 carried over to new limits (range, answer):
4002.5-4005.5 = 14.1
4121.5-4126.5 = 15.1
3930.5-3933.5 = 6.37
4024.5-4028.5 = 14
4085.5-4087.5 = 15.7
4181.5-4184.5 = 14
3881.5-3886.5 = 9.24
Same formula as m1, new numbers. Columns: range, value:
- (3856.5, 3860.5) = 9.43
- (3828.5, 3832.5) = 6.99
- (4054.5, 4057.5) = 14.6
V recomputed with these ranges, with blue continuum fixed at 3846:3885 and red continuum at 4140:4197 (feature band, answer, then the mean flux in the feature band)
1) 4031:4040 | -0.155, 14.3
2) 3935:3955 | 0.097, 10.1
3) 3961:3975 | 0.467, 7.38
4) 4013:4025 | -0.247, 15.2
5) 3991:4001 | -0.153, 13.6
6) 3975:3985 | 0.015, 11.4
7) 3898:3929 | -0.066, 11.2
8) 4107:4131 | -0.061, 14.4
